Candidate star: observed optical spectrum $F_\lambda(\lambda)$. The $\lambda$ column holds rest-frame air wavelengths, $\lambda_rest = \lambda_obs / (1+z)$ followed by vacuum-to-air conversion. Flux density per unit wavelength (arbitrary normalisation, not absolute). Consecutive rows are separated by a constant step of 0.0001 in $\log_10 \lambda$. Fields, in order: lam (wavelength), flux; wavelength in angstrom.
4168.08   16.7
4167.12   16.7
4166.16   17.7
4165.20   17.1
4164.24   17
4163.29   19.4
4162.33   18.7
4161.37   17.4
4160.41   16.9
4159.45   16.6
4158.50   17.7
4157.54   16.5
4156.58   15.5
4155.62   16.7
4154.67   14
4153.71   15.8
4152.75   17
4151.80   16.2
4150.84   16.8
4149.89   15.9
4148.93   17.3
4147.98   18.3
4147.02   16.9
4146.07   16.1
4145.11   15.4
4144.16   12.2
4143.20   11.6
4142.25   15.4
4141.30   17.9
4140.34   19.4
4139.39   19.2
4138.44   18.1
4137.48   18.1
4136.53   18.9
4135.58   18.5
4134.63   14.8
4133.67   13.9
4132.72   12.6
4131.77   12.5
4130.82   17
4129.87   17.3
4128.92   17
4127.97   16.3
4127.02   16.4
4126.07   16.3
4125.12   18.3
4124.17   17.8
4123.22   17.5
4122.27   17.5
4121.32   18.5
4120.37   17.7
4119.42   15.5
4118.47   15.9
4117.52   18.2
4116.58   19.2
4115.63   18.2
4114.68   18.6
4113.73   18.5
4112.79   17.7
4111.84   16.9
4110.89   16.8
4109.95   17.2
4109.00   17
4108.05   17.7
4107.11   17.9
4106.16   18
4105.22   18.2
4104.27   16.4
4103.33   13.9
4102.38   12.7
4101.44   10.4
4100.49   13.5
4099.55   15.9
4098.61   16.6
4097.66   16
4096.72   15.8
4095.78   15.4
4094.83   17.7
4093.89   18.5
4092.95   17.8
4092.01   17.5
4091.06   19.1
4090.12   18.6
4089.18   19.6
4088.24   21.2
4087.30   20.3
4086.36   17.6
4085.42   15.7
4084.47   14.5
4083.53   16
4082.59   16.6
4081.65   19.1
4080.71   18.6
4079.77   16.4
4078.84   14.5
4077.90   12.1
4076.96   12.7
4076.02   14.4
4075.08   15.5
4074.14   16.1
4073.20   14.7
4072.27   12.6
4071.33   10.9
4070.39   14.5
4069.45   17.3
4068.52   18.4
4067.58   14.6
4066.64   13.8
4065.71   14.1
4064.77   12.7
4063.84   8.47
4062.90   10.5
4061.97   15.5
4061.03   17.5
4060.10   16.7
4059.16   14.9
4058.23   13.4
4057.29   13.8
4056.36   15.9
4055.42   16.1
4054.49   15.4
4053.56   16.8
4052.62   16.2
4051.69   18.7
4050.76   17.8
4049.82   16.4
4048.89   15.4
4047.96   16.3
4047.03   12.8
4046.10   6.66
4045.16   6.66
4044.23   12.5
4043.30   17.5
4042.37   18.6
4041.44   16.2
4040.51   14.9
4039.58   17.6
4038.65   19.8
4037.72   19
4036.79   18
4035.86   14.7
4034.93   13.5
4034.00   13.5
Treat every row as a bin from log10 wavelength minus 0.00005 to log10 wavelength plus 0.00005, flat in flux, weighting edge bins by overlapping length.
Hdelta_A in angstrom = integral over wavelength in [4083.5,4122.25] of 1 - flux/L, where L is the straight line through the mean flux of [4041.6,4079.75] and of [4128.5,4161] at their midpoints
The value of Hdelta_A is -4.1 angstrom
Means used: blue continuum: 14.5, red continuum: 16.3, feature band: 17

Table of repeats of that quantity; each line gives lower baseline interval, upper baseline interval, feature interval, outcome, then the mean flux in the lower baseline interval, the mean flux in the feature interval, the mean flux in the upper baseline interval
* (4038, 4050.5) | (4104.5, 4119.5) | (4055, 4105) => 2.3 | 14.8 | 15.5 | 17.6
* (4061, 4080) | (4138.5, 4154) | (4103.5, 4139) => -3.3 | 14.1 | 17.1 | 16.4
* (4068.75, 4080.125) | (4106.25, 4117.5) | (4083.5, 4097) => -1.7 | 14.4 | 17.8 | 17.8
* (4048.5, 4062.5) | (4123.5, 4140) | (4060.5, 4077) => 2.0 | 16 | 14.2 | 16.7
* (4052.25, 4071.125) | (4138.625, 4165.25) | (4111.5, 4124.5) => -1.5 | 14.8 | 17.7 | 16.6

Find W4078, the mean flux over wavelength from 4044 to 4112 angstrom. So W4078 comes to 15.5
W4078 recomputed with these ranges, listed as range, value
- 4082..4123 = 17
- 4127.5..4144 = 16.3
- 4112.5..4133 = 17.1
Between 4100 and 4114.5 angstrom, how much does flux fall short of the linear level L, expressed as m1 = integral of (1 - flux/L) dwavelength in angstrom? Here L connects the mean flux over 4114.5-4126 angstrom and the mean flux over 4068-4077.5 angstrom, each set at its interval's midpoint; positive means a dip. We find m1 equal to 0.5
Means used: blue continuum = 14.7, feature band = 16.2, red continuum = 17.7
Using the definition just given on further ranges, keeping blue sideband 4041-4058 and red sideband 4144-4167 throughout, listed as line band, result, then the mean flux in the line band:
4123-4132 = -0.3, 16.7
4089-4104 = -0.4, 16.1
